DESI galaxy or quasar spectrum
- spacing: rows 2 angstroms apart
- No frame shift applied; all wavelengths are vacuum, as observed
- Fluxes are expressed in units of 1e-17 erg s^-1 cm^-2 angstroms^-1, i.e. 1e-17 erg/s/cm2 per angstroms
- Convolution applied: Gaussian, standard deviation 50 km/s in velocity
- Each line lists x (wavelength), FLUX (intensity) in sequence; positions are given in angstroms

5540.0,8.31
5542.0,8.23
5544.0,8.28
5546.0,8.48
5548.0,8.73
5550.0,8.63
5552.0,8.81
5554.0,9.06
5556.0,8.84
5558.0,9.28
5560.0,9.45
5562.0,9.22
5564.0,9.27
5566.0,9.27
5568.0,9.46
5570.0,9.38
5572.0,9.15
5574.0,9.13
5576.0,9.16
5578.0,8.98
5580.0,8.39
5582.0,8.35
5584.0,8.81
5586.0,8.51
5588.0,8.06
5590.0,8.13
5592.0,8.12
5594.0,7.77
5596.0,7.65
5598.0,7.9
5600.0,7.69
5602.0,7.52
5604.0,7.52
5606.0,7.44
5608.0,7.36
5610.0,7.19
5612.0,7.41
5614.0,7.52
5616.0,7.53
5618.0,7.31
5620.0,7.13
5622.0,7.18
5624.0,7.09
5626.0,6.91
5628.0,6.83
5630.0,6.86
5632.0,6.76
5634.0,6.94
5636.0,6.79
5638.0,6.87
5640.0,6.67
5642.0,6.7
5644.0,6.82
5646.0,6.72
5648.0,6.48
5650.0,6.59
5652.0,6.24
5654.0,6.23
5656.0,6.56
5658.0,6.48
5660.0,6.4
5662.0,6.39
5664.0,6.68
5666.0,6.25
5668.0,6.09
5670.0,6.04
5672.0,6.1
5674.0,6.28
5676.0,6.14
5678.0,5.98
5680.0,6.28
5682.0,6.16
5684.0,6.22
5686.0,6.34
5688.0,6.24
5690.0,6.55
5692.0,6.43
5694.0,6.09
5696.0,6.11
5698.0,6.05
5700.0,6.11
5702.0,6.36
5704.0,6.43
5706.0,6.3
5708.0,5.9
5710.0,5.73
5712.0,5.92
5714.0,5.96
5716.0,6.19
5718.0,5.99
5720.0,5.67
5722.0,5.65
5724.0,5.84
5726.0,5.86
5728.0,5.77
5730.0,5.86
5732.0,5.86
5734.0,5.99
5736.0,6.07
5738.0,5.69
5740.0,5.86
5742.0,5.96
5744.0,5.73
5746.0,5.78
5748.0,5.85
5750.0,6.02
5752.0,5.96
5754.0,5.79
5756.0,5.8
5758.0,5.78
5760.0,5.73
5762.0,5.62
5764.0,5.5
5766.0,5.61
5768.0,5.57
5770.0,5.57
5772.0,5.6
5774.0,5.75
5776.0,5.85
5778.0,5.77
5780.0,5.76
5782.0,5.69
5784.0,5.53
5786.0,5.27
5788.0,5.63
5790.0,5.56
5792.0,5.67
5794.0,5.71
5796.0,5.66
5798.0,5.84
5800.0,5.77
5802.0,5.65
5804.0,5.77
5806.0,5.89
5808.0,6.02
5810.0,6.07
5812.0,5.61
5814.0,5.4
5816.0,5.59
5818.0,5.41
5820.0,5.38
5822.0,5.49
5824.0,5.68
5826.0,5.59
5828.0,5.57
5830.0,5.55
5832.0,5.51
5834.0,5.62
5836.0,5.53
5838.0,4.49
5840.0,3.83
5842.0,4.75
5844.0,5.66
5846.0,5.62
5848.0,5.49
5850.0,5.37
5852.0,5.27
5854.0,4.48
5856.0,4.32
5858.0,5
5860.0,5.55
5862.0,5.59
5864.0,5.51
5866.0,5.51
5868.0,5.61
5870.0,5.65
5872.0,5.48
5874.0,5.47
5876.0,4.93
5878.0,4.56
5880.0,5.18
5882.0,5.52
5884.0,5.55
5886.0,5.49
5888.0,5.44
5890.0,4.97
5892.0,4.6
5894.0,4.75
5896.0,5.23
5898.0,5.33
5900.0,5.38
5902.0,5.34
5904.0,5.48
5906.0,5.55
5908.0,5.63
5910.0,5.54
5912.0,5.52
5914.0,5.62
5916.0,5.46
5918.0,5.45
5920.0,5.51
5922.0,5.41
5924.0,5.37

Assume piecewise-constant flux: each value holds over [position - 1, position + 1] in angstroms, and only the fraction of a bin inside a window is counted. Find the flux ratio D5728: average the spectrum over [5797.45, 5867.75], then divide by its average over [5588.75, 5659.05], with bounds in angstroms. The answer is 0.8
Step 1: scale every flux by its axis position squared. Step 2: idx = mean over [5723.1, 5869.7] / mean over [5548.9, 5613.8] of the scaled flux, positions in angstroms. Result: 0.7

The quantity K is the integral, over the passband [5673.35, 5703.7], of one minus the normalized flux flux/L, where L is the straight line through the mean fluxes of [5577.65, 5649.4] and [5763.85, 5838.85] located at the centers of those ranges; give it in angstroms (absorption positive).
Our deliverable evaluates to 2.1 angstroms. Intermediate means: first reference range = 7.42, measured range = 6.23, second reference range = 5.61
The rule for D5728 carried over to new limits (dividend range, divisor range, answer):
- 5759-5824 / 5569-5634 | 0.72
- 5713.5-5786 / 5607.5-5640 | 0.82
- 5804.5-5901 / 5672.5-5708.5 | 0.86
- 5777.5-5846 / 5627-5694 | 0.86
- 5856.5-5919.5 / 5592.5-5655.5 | 0.75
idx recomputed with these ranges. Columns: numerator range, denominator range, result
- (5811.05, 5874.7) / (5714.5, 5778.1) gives 0.95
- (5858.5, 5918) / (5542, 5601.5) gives 0.69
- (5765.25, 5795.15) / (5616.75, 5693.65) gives 0.90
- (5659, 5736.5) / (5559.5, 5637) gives 0.79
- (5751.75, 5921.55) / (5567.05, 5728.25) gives 0.84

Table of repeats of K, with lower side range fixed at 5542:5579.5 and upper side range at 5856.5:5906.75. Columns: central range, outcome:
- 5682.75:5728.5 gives 7.8 angstroms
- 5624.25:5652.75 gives 4.8 angstroms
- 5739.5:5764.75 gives 3.7 angstroms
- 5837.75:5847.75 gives 1.4 angstroms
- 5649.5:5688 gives 7.3 angstroms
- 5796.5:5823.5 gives 1.9 angstroms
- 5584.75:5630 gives 5.0 angstroms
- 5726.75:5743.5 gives 2.7 angstroms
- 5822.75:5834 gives 0.6 angstroms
